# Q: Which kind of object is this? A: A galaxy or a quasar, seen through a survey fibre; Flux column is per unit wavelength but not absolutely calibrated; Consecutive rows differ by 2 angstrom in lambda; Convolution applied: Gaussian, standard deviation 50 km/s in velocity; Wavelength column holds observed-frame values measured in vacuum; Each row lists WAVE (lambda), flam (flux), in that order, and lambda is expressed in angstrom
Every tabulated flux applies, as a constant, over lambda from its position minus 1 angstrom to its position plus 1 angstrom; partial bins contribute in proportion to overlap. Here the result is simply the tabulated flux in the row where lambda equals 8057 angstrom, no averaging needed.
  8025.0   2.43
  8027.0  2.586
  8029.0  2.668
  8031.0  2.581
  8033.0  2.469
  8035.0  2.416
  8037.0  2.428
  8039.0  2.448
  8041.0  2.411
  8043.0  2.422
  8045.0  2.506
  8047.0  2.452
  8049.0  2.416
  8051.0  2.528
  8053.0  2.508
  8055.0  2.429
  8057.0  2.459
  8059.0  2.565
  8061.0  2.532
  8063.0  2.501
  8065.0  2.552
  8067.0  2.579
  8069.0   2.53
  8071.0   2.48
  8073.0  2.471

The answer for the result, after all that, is 2.459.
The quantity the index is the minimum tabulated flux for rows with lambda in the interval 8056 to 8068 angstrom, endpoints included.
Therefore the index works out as 2.459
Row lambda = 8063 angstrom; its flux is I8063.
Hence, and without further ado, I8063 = 2.501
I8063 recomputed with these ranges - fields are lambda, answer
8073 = 2.471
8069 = 2.53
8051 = 2.528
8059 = 2.565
